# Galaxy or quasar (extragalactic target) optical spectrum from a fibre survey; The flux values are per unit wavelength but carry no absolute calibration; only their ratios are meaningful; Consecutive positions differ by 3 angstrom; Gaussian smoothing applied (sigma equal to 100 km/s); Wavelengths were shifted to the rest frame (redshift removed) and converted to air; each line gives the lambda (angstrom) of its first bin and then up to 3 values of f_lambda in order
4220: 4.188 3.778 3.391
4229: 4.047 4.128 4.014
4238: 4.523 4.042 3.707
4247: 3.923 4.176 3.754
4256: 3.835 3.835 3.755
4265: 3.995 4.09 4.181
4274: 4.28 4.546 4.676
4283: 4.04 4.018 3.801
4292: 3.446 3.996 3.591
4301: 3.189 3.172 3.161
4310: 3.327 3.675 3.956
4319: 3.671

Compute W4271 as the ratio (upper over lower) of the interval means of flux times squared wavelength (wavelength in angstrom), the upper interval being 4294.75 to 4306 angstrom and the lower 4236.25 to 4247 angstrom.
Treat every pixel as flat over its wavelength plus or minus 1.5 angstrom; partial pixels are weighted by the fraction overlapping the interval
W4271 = 0.9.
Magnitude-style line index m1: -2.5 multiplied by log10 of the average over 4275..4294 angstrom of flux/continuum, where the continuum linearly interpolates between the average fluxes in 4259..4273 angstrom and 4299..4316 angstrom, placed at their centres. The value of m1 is -0.10 mag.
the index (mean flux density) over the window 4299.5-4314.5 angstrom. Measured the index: 3.3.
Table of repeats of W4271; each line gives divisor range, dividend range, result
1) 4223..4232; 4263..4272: 1.09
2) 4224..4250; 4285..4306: 0.92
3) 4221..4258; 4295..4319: 0.91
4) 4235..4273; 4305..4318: 0.91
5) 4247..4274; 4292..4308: 0.88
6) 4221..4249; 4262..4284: 1.09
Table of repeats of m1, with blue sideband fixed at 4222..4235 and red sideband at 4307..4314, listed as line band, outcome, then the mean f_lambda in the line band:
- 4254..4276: -0.10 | 4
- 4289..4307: 0.00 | 3.48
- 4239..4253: -0.06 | 3.96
